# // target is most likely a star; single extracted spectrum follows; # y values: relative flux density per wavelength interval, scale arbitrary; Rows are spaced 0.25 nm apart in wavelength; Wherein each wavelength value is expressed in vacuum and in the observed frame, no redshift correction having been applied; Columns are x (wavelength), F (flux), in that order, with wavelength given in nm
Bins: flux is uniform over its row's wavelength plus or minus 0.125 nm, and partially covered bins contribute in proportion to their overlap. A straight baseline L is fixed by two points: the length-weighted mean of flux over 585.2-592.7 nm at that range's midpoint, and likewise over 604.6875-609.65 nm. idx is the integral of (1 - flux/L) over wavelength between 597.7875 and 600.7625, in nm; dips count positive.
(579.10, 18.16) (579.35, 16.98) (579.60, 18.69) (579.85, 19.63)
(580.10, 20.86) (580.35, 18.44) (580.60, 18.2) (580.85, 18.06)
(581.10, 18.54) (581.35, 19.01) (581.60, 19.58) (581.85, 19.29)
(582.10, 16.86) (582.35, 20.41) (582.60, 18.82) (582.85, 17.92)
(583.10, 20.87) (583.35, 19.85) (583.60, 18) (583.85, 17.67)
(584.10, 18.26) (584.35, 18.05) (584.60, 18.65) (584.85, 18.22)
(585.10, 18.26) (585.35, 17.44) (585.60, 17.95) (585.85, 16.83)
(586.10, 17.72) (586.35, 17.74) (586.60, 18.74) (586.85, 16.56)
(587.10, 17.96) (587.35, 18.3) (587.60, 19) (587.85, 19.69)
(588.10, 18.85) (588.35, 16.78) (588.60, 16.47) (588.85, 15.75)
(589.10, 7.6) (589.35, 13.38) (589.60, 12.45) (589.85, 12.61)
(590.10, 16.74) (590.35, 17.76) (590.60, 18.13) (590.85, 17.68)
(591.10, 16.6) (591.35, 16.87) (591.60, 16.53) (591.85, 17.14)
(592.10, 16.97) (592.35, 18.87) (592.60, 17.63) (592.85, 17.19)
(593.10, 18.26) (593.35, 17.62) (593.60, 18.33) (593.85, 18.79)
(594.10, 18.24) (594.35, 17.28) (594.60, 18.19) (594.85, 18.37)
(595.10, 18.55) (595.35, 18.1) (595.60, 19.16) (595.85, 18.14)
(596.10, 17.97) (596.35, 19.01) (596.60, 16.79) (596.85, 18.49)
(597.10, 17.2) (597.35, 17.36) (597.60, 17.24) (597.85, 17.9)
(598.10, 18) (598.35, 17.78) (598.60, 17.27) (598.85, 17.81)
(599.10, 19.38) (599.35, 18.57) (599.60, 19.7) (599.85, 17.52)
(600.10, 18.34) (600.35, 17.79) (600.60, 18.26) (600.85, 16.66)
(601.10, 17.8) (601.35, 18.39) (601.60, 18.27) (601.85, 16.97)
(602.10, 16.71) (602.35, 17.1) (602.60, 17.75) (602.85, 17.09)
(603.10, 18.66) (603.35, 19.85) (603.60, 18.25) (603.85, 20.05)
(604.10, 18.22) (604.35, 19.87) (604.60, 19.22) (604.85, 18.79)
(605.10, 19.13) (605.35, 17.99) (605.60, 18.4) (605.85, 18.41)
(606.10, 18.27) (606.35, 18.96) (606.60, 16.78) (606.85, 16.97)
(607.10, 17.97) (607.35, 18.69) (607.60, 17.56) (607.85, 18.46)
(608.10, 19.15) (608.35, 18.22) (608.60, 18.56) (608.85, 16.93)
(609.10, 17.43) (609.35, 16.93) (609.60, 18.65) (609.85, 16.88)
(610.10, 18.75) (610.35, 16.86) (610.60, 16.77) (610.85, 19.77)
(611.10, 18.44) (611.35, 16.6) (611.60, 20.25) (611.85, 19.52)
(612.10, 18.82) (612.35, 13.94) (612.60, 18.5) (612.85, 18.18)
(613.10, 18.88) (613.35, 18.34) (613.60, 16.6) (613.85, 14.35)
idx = -0.11 nm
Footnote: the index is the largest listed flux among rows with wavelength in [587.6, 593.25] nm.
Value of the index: 19.69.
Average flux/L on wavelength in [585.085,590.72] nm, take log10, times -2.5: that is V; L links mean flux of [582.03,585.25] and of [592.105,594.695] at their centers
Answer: 0.11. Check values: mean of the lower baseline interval 18.6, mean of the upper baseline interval 18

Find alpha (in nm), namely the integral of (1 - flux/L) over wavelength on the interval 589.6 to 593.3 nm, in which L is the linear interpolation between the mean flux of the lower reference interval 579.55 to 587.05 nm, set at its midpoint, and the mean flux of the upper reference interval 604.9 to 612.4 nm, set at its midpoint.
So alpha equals 0.29 nm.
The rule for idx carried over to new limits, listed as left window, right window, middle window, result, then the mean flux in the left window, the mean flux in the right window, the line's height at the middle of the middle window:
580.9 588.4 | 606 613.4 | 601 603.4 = 0.04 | 18.4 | 18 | 18.1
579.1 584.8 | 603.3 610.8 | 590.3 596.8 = 0.23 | 18.7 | 18.2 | 18.5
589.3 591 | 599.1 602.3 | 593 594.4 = -0.15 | 15.6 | 18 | 16.4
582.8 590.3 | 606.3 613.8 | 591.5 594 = -0.06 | 17.1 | 17.9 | 17.3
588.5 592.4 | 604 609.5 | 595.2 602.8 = -0.41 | 15.7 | 18.2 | 17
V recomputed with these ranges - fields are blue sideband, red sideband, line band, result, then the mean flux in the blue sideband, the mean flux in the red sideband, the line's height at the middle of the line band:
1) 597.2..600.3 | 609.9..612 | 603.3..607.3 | -0.021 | 18.1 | 18.3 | 18.2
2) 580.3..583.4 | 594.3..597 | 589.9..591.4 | 0.084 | 18.9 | 18.2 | 18.5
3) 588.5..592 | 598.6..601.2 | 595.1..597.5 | -0.057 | 15.4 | 18.1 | 17.1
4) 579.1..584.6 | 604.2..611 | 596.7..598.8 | 0.044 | 18.7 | 18.2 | 18.4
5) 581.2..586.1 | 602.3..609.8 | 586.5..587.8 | 0.016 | 18.5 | 18.3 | 18.5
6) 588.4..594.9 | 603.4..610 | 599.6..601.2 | -0.019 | 16.6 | 18.3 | 17.6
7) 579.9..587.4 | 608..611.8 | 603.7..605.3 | -0.060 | 18.4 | 18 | 18.1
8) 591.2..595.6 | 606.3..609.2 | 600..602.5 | 0.017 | 17.9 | 18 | 17.9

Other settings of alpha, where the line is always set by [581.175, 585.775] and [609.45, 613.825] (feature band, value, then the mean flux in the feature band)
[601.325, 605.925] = -0.07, 18.4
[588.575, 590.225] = 0.45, 13.4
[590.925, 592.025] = 0.09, 16.8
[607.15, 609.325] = -0.01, 18.1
